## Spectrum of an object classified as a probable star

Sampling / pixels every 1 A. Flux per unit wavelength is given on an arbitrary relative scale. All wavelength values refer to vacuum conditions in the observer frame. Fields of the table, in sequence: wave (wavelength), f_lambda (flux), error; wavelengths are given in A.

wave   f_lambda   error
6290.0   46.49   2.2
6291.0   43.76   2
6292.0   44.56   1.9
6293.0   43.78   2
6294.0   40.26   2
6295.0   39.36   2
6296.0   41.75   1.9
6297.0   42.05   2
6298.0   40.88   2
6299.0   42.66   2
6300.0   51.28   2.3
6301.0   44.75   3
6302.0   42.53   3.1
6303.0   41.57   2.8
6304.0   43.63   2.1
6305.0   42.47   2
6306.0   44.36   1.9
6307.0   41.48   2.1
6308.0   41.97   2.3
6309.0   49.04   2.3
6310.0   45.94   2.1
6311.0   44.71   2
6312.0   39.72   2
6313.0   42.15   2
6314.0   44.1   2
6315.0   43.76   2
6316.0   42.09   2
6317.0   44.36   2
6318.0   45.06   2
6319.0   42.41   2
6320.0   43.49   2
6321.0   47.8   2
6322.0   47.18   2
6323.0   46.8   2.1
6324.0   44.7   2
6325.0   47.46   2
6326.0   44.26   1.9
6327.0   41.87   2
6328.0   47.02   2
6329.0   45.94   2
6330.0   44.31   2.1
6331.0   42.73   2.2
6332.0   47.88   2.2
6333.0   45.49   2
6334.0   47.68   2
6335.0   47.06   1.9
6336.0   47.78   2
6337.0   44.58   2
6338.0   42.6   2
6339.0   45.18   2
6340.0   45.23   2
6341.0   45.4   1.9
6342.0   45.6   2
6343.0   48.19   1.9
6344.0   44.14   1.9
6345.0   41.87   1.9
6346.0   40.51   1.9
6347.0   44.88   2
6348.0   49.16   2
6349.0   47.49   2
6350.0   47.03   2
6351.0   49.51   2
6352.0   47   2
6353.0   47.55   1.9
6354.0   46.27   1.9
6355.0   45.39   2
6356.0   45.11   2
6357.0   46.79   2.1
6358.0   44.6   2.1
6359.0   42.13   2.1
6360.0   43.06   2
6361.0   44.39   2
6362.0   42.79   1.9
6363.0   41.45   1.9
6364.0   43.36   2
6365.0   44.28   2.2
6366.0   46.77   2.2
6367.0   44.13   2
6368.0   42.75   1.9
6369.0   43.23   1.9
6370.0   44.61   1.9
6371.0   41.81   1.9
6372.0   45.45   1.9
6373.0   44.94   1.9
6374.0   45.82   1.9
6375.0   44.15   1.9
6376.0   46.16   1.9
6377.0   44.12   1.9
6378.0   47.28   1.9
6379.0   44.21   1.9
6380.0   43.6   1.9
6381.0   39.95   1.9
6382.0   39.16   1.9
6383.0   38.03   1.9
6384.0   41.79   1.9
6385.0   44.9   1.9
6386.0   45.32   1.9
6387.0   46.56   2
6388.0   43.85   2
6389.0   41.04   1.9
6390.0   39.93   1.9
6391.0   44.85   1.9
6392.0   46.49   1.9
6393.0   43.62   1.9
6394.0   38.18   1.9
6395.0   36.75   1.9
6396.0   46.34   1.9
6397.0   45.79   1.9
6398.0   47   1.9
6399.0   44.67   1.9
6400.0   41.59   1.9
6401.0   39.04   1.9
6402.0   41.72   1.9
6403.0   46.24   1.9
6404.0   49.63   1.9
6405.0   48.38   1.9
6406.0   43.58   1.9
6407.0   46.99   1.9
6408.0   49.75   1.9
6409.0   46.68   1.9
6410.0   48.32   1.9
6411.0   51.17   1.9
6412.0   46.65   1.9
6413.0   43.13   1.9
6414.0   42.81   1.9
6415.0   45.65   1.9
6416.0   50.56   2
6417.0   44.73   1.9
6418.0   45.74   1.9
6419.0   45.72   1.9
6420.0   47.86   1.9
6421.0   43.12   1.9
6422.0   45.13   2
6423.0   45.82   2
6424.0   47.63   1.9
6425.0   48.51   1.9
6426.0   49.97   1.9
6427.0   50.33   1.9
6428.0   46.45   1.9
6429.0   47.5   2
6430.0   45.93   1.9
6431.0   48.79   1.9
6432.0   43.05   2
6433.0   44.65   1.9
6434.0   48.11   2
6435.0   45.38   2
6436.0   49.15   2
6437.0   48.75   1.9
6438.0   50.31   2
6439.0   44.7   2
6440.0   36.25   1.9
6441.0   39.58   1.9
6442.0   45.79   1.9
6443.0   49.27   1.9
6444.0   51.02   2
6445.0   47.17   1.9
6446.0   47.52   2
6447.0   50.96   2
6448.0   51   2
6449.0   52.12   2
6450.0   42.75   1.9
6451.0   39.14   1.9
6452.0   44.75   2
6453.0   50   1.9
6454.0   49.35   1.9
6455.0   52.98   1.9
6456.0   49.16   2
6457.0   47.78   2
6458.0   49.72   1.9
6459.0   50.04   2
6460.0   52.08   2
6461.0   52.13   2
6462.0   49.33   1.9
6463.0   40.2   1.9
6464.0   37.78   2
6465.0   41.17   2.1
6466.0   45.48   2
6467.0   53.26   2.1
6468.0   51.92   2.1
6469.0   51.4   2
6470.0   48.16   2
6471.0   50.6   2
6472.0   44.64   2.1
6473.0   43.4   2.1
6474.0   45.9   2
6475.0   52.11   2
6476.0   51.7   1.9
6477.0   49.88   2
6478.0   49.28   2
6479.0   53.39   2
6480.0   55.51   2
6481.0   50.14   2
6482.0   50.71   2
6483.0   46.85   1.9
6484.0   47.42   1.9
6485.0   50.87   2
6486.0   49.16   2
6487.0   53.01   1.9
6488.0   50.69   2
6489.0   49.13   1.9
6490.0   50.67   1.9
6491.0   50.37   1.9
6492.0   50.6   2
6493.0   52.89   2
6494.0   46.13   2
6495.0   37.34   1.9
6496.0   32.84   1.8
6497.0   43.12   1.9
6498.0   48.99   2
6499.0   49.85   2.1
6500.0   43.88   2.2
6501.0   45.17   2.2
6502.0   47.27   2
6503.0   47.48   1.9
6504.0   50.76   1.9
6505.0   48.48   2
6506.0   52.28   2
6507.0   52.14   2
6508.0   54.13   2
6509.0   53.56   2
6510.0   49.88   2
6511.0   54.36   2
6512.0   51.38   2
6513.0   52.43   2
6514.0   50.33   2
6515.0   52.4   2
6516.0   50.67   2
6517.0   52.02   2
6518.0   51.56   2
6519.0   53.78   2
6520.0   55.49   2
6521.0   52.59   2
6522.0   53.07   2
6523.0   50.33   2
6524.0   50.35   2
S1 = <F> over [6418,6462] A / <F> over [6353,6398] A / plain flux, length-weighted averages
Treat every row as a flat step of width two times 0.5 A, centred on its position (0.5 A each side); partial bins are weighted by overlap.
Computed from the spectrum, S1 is 1.08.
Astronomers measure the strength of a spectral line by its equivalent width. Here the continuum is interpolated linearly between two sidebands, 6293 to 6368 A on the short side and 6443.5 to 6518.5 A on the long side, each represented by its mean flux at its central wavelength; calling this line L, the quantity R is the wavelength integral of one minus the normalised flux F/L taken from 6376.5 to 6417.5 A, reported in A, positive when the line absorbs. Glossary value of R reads 1.85 A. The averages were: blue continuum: 44.6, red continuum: 48.9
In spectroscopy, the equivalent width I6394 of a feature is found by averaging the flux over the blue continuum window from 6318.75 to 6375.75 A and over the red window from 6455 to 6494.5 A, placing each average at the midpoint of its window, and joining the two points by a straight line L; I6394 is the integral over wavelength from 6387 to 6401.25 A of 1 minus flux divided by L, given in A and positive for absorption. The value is 1.1 A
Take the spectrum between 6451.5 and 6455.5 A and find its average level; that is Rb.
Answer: 49.3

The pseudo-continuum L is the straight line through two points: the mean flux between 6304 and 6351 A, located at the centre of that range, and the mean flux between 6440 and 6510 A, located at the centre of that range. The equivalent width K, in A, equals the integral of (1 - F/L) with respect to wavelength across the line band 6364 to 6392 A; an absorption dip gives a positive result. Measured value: 1.4 A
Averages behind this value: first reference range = 44.9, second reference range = 48.3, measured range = 43.7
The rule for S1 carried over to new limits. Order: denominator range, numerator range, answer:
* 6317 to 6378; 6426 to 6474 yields 1.05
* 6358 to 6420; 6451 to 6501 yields 1.09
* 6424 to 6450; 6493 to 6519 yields 1.04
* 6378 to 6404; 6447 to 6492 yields 1.13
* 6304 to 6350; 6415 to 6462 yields 1.06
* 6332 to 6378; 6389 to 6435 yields 1.01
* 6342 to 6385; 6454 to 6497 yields 1.09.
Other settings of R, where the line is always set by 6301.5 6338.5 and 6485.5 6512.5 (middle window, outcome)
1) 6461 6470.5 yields 0.2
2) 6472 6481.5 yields -0.3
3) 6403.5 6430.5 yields -0.1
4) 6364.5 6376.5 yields 0.3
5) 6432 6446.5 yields 0.4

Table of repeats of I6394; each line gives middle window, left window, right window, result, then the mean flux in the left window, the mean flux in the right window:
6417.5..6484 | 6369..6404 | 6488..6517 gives -1.65 A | 43.5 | 49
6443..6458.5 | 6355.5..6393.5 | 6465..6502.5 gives -0.46 A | 43.7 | 48.4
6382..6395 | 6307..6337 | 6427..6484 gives 1.08 A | 44.9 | 47.8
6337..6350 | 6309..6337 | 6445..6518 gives 0.12 A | 45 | 48.8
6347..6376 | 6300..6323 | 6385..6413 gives -0.37 A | 44.1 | 44.8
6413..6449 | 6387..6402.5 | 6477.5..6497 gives -1.29 A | 42.8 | 48.6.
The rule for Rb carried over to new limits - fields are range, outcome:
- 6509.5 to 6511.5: 52.1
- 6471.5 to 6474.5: 44.6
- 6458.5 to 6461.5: 51.4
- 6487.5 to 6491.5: 50.2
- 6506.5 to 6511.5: 52.8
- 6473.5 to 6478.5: 49.8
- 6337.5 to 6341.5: 44.6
